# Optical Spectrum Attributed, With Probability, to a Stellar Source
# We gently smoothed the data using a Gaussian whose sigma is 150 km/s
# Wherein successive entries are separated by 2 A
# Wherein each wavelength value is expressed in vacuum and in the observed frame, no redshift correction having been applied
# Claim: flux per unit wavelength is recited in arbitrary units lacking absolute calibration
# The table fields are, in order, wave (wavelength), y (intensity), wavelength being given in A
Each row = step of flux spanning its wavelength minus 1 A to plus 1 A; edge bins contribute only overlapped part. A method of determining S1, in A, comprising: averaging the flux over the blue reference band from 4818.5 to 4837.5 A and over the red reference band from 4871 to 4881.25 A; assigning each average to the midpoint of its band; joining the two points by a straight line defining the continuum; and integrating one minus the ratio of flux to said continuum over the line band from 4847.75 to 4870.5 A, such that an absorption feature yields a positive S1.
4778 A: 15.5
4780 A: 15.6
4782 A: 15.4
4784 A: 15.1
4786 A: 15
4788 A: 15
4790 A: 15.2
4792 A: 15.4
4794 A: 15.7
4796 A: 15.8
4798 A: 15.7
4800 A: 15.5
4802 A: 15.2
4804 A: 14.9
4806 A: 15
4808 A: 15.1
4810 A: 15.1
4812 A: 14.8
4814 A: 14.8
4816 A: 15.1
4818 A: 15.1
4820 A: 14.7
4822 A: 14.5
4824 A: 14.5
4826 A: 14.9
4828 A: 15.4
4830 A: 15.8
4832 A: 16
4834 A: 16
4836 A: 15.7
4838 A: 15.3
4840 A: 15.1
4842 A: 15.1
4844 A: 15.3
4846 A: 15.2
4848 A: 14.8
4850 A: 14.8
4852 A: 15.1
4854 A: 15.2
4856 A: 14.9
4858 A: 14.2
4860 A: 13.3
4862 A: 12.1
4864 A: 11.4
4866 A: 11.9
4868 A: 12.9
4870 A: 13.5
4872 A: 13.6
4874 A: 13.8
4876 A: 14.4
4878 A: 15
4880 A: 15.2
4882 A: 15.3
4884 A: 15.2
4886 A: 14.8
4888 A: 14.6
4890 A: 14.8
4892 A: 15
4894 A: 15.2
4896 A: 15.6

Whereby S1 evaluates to 1.7 A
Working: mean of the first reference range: 15.3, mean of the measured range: 13.6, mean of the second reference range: 14.4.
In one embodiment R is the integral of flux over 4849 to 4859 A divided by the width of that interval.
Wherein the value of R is 14.8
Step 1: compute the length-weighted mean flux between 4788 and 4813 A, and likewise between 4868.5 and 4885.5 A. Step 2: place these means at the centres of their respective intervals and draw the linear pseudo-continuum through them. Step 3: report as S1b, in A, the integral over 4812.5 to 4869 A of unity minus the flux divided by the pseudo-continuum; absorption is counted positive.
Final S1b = 0.91 A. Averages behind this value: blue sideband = 15.3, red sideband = 14.5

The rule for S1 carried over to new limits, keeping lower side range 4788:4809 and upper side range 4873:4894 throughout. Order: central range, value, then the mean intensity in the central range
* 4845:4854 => 0.02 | 15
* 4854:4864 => 0.95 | 13.6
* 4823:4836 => -0.26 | 15.5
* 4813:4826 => 0.36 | 14.8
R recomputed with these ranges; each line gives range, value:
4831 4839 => 15.8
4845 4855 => 15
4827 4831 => 15.6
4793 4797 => 15.8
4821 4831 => 15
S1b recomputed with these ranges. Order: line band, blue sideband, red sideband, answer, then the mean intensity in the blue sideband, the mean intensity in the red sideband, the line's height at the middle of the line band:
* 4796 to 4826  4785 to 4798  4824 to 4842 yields 0.75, 15.4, 15.4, 15.4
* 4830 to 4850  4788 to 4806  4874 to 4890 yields -0.36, 15.4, 14.9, 15.1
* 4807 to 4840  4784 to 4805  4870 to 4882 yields -0.39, 15.3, 14.4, 15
